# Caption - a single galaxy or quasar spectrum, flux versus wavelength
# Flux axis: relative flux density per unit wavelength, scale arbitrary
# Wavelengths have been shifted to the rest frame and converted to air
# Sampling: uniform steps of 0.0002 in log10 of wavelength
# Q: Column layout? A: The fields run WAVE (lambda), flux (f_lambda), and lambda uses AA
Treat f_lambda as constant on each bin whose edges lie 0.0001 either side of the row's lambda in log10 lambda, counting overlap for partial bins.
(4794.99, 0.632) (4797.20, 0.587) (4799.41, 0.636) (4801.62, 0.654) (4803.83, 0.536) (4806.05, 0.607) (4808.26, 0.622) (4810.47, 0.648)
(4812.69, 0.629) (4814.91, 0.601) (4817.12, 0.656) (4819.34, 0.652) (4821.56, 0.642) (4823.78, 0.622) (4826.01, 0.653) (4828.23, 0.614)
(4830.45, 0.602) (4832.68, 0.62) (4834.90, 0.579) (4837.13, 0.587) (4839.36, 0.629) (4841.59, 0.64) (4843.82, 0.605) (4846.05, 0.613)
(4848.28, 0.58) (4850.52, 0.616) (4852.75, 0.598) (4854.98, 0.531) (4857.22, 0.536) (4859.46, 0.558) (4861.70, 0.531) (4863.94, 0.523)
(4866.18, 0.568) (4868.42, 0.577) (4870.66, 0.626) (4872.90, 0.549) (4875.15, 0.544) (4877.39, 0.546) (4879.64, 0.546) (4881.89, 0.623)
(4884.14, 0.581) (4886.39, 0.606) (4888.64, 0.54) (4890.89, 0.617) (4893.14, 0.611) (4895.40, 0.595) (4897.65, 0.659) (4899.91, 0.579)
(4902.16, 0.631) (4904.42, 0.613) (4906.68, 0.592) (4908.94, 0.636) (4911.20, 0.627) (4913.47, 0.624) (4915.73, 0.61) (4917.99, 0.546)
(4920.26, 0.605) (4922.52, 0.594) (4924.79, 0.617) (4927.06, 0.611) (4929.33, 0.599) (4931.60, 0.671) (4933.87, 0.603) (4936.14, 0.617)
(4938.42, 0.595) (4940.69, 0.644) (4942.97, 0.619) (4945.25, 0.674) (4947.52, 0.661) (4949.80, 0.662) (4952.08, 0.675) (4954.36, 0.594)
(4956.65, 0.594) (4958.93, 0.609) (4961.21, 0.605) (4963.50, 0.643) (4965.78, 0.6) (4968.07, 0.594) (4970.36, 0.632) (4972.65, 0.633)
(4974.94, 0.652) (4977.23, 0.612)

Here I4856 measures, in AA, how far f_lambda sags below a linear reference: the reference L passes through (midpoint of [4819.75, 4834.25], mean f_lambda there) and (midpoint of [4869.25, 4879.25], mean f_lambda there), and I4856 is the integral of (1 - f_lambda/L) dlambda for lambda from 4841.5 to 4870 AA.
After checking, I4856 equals 0.7 AA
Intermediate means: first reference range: 0.625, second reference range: 0.565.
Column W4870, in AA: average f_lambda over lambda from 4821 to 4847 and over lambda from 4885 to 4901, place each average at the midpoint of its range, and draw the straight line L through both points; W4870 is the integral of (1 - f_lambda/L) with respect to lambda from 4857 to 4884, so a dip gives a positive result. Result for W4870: 1.98 AA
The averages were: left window 0.617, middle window 0.562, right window 0.601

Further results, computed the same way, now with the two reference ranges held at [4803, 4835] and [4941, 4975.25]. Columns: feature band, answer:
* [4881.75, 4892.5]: 0.6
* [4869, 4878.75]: 0.9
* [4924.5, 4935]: 0.1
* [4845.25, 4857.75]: 0.9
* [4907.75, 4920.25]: 0.4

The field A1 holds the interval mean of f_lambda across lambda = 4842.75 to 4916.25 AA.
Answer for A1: 0.587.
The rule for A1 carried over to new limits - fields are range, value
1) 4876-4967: 0.612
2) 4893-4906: 0.614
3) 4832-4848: 0.609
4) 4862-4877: 0.562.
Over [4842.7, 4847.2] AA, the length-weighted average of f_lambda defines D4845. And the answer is 0.609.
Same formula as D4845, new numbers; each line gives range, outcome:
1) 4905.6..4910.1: 0.615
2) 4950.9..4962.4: 0.615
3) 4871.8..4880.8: 0.546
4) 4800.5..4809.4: 0.605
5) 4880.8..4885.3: 0.602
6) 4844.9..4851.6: 0.603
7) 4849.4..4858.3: 0.571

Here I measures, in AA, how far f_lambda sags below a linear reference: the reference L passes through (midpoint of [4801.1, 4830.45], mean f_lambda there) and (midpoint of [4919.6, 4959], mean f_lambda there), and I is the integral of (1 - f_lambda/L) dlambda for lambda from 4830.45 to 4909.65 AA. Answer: 4.7 AA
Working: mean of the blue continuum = 0.624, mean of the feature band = 0.588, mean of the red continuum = 0.625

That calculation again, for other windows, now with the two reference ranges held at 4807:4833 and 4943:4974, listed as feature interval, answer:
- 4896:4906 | 0.2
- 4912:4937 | 0.8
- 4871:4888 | 1.5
